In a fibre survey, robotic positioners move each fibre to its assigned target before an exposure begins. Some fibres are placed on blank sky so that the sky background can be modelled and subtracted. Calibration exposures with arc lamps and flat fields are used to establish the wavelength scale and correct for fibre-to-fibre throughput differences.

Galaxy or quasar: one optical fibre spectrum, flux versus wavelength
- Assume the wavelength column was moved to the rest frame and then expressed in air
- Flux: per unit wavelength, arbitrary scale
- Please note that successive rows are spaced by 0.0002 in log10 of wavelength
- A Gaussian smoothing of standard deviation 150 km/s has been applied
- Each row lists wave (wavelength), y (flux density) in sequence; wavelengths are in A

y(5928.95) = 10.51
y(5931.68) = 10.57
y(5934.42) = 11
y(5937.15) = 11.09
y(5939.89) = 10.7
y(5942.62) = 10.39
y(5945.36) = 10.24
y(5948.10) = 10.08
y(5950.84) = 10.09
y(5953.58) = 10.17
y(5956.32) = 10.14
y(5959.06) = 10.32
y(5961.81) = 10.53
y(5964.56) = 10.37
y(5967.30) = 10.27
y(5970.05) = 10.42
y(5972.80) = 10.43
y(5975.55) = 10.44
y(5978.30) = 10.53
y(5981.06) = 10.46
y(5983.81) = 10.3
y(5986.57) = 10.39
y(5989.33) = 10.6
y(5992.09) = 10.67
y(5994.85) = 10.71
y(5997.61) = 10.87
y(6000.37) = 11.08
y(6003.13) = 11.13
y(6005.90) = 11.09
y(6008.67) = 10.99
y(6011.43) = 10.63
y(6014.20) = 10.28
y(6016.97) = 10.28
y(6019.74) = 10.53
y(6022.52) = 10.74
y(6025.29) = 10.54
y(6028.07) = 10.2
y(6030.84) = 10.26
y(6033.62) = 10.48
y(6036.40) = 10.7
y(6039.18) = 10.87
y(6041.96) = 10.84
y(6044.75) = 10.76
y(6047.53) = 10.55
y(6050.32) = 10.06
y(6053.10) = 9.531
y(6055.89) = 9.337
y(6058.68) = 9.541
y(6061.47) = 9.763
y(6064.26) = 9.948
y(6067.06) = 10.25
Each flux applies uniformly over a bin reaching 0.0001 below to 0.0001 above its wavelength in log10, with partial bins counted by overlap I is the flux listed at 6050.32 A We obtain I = 10.06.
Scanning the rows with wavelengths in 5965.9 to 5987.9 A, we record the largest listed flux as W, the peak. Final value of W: 10.53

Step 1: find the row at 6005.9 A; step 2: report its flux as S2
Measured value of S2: 11.09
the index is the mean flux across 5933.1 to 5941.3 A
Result 10.9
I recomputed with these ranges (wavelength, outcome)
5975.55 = 10.44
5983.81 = 10.3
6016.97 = 10.28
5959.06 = 10.32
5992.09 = 10.67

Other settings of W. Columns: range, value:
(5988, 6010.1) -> 11.13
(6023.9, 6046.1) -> 10.87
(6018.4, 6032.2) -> 10.74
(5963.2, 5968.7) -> 10.37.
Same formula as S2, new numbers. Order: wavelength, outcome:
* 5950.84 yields 10.09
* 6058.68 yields 9.541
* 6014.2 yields 10.28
